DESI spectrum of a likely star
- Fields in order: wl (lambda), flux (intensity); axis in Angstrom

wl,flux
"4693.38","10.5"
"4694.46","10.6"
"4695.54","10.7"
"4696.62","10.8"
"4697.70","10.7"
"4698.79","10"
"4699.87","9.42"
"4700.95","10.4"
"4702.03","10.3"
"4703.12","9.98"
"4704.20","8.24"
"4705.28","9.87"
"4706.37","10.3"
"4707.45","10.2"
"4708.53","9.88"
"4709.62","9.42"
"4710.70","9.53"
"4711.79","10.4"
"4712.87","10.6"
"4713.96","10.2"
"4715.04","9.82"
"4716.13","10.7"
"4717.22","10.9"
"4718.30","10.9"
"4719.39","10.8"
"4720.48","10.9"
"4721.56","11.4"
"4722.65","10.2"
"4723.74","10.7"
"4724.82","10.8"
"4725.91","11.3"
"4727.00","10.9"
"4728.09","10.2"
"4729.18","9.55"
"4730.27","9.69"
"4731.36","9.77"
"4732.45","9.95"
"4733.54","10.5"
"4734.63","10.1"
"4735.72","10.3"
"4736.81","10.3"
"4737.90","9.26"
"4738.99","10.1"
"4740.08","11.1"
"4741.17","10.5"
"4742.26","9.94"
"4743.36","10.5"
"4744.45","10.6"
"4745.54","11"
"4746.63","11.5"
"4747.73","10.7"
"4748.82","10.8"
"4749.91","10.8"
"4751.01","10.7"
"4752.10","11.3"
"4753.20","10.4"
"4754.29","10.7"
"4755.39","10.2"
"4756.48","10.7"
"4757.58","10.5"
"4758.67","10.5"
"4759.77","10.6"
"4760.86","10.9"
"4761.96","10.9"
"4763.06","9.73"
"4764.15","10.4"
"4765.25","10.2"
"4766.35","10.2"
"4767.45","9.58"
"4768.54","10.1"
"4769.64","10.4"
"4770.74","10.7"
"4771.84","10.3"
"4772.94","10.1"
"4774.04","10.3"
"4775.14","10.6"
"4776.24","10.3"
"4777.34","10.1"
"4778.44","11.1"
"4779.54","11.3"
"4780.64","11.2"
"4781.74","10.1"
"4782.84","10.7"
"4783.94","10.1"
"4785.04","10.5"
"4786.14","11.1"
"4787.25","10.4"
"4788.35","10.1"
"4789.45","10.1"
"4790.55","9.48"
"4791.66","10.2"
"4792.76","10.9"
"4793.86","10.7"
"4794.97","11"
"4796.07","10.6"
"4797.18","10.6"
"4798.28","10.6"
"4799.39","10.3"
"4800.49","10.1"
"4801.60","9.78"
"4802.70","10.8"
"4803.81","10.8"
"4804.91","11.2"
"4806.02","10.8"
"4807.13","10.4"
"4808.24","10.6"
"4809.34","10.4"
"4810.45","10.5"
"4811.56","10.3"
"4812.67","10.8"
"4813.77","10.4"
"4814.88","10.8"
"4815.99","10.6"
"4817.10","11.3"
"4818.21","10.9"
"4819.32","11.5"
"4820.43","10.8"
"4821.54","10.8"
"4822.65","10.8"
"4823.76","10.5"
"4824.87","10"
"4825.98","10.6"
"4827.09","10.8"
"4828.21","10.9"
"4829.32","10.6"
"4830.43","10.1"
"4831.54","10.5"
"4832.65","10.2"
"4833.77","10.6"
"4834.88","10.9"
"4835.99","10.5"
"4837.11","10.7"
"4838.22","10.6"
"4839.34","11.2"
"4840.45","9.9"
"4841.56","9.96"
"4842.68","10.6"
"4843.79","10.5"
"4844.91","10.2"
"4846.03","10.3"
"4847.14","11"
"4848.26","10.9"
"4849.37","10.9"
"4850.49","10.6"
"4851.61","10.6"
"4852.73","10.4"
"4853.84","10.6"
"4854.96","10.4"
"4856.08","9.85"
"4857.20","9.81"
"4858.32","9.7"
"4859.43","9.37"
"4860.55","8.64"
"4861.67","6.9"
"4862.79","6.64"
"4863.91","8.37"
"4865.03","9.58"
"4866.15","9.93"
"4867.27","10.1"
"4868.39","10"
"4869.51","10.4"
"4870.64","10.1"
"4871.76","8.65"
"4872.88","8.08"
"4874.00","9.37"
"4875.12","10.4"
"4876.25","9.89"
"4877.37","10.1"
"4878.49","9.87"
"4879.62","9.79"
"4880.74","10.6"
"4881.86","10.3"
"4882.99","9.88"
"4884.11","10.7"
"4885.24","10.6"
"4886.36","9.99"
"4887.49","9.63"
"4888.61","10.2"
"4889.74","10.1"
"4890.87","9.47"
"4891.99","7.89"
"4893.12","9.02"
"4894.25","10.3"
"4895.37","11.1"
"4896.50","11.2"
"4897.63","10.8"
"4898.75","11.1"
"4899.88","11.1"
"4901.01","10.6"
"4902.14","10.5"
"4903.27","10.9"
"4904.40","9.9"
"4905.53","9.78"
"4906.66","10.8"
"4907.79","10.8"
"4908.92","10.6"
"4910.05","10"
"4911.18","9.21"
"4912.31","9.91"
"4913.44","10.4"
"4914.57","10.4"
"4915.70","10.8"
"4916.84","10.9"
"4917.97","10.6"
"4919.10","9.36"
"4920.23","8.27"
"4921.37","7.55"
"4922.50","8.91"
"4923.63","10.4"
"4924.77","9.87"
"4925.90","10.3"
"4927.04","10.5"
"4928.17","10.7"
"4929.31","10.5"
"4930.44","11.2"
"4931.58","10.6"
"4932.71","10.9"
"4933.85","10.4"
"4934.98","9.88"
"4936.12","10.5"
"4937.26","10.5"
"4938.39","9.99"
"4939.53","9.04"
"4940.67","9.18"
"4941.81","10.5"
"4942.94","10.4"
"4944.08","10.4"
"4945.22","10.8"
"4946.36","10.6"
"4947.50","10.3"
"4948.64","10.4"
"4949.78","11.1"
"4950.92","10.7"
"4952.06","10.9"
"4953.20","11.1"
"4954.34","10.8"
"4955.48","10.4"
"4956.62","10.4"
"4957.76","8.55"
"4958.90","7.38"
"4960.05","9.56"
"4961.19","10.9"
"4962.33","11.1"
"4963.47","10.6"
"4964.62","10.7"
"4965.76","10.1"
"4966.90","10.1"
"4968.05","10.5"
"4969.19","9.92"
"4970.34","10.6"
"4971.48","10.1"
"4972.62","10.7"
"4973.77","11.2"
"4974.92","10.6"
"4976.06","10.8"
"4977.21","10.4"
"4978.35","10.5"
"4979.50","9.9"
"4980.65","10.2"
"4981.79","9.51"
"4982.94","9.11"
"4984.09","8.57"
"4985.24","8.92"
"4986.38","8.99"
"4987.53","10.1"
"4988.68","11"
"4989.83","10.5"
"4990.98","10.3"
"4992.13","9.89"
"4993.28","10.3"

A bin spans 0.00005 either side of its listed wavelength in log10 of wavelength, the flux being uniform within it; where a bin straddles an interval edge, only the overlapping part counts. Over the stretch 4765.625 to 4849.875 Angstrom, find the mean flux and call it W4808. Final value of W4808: 10.5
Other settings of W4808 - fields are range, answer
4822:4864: 10.2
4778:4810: 10.5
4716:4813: 10.5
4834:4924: 10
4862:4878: 9.37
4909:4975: 10.2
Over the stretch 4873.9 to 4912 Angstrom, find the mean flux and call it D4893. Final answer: 10.2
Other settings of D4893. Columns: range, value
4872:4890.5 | 9.94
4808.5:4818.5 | 10.7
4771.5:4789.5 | 10.5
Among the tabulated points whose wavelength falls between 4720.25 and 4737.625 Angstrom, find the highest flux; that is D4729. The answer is 11.4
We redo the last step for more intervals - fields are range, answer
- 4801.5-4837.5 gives 11.5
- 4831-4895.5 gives 11.2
